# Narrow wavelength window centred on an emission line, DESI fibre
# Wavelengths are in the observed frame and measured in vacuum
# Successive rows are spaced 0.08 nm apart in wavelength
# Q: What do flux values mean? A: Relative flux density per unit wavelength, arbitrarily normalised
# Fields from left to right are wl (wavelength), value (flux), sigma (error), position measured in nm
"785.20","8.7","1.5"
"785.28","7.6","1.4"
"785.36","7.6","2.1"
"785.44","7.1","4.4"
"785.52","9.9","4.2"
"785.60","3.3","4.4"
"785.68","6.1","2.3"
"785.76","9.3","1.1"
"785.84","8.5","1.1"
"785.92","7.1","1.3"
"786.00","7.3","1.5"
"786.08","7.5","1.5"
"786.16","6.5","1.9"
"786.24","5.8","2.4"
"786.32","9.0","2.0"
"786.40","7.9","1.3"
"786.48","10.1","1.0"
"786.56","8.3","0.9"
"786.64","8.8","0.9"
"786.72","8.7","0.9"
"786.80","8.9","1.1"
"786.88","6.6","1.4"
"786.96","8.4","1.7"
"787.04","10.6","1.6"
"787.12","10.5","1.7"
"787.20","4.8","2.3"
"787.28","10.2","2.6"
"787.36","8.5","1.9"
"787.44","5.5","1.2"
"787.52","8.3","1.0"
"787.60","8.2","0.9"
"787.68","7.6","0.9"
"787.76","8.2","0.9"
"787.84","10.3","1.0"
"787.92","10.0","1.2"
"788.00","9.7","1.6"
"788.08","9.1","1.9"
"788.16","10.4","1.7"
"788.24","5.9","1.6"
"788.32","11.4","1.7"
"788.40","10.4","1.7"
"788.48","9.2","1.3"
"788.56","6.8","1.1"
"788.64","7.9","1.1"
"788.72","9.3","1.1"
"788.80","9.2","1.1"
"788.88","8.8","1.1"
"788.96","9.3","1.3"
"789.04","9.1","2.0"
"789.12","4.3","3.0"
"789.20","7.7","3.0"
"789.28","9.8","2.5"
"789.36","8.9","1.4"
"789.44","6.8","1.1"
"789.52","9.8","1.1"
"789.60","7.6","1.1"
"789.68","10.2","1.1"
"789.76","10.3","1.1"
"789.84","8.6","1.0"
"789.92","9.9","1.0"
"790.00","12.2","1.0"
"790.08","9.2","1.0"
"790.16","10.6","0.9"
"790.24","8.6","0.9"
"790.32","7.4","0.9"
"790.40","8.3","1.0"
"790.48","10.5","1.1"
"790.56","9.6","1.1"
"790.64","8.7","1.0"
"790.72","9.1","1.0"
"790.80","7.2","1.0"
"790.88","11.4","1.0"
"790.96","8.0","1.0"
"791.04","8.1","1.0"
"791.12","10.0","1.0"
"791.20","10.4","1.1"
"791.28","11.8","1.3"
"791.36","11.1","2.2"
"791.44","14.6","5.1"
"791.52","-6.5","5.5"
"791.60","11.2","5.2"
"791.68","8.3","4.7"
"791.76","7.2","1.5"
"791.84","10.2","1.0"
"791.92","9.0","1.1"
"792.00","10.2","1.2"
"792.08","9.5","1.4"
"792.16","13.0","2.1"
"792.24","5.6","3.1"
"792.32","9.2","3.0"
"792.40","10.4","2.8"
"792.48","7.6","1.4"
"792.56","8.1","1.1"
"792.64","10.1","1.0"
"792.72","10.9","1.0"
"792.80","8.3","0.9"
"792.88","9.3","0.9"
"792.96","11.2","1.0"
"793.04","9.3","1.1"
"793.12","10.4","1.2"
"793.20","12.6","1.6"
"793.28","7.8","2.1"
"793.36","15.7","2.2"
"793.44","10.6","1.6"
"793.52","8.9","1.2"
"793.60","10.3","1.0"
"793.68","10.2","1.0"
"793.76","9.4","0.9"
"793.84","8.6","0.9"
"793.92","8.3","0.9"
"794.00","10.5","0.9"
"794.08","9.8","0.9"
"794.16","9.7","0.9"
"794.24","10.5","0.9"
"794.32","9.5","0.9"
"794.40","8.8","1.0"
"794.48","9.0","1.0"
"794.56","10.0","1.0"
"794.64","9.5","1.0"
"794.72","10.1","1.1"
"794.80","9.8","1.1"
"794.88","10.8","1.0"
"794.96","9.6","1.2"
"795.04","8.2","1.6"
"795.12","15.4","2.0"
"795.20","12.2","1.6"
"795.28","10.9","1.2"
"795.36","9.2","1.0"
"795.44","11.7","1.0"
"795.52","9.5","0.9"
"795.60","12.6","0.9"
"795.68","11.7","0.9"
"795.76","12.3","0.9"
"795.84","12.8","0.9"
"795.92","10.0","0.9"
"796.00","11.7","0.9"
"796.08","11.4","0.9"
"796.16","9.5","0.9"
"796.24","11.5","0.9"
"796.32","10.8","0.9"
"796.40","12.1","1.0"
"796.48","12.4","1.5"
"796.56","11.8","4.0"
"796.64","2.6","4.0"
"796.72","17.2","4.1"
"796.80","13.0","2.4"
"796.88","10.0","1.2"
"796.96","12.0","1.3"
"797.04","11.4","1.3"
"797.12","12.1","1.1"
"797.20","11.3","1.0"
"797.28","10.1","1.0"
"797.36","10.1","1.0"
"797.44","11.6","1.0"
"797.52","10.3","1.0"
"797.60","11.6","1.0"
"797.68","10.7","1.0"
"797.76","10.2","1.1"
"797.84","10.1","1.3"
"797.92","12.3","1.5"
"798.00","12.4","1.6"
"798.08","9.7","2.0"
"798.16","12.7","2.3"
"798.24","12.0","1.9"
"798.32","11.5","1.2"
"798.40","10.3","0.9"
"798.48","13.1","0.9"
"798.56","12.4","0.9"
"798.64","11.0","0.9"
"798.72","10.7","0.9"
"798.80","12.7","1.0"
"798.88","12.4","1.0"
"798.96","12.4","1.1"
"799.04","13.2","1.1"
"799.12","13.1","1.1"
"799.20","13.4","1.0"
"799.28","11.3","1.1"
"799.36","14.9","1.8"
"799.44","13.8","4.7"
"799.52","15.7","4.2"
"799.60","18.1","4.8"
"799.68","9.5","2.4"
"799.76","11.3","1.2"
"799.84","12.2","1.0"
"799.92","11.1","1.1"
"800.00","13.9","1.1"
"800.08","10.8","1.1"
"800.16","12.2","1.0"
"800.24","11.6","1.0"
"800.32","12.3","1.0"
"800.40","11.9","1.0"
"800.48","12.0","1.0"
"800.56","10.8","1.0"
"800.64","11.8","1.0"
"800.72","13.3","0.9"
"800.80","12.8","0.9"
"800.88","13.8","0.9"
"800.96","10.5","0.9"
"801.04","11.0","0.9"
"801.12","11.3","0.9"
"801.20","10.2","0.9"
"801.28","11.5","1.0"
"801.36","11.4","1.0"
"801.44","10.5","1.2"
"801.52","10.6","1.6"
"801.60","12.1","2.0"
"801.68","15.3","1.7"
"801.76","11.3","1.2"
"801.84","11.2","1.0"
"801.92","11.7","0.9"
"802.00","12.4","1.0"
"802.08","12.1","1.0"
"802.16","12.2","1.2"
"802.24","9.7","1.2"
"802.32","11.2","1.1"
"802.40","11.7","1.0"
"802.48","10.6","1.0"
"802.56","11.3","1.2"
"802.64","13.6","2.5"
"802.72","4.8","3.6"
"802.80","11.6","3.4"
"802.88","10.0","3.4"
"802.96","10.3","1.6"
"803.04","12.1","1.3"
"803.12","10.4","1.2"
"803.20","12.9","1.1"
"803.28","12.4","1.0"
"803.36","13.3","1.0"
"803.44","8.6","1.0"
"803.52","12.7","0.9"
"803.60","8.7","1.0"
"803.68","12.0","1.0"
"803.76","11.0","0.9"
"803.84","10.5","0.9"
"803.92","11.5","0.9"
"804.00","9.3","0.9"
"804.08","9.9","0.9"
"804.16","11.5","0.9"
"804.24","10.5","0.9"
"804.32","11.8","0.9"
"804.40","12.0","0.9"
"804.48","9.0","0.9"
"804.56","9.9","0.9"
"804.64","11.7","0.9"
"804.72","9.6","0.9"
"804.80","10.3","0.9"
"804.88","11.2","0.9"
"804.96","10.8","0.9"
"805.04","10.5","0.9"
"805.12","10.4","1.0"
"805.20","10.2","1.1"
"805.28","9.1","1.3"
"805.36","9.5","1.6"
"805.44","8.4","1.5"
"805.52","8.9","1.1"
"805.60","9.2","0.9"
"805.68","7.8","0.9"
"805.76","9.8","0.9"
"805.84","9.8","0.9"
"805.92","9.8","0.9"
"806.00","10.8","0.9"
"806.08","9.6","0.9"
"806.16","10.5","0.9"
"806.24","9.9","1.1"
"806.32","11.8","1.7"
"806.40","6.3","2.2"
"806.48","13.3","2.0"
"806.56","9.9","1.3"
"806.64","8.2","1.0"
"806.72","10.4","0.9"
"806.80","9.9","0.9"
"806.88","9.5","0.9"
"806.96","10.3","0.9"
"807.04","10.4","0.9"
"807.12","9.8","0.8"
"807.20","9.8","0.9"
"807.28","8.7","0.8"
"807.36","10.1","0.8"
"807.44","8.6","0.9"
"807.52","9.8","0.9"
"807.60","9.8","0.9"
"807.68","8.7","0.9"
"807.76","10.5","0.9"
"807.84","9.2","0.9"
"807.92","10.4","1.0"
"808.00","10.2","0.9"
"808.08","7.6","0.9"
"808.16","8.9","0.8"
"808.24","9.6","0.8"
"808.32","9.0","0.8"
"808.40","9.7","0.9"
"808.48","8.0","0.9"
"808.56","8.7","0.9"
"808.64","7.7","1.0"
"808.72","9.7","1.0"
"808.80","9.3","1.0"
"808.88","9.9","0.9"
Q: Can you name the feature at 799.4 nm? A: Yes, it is Mg II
